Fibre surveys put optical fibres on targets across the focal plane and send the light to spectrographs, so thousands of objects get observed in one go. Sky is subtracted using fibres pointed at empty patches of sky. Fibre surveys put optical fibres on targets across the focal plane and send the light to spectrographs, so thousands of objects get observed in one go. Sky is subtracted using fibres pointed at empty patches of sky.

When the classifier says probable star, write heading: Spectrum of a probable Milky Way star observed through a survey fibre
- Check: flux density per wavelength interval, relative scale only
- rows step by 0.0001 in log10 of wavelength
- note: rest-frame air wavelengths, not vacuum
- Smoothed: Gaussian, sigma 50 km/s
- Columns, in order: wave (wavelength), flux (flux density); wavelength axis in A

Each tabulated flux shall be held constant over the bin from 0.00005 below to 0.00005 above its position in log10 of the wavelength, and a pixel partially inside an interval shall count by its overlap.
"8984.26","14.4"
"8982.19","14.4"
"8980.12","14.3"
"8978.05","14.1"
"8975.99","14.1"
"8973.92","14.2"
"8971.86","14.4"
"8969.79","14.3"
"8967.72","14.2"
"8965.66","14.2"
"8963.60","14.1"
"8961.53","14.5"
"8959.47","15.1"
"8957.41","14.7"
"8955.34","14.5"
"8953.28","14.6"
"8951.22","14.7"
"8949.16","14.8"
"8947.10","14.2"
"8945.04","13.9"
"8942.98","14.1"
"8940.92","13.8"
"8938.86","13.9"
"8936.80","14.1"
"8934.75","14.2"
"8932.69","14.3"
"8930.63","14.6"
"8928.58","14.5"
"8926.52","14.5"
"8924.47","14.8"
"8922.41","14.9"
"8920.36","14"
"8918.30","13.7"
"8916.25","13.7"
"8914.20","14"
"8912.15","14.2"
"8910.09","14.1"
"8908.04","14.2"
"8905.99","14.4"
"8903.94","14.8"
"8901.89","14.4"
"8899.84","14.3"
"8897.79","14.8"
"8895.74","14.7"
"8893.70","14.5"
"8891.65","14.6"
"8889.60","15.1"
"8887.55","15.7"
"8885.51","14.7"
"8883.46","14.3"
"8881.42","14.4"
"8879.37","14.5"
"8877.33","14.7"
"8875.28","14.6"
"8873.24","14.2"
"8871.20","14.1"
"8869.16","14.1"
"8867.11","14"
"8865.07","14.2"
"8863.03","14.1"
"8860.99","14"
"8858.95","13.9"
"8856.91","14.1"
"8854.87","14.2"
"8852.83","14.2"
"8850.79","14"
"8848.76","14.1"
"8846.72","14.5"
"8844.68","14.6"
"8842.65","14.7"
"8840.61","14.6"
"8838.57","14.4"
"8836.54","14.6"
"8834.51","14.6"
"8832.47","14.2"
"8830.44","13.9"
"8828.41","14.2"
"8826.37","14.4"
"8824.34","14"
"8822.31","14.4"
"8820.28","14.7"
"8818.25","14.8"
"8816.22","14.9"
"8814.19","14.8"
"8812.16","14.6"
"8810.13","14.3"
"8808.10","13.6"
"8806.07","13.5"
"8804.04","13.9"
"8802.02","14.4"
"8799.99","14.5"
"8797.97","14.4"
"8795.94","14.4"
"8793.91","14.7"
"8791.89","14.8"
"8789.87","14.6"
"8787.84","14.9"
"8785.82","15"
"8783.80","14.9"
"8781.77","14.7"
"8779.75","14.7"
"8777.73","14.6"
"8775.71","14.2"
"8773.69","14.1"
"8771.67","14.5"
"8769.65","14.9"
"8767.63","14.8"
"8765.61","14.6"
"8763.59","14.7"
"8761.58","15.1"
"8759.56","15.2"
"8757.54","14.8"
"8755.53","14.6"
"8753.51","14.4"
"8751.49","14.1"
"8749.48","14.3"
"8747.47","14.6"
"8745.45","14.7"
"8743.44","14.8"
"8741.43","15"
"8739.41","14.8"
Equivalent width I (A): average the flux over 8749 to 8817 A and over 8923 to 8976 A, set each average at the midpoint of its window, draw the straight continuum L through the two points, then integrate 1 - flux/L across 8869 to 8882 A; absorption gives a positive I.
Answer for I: 0.1 A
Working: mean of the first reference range 14.5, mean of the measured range 14.4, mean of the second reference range 14.4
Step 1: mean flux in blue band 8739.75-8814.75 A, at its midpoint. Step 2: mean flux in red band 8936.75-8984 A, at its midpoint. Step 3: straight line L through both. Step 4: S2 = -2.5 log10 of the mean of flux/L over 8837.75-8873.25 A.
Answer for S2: 0.018 mag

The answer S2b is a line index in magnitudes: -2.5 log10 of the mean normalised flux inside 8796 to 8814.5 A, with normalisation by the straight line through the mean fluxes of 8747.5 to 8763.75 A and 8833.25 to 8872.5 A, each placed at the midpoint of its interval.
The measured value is 0.02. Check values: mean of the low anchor 14.7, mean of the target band 14.2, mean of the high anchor 14.3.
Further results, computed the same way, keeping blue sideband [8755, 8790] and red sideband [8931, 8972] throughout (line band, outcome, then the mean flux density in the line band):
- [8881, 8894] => -0.024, 14.8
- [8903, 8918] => 0.019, 14.2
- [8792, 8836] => 0.021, 14.4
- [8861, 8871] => 0.033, 14.1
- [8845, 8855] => 0.025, 14.2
